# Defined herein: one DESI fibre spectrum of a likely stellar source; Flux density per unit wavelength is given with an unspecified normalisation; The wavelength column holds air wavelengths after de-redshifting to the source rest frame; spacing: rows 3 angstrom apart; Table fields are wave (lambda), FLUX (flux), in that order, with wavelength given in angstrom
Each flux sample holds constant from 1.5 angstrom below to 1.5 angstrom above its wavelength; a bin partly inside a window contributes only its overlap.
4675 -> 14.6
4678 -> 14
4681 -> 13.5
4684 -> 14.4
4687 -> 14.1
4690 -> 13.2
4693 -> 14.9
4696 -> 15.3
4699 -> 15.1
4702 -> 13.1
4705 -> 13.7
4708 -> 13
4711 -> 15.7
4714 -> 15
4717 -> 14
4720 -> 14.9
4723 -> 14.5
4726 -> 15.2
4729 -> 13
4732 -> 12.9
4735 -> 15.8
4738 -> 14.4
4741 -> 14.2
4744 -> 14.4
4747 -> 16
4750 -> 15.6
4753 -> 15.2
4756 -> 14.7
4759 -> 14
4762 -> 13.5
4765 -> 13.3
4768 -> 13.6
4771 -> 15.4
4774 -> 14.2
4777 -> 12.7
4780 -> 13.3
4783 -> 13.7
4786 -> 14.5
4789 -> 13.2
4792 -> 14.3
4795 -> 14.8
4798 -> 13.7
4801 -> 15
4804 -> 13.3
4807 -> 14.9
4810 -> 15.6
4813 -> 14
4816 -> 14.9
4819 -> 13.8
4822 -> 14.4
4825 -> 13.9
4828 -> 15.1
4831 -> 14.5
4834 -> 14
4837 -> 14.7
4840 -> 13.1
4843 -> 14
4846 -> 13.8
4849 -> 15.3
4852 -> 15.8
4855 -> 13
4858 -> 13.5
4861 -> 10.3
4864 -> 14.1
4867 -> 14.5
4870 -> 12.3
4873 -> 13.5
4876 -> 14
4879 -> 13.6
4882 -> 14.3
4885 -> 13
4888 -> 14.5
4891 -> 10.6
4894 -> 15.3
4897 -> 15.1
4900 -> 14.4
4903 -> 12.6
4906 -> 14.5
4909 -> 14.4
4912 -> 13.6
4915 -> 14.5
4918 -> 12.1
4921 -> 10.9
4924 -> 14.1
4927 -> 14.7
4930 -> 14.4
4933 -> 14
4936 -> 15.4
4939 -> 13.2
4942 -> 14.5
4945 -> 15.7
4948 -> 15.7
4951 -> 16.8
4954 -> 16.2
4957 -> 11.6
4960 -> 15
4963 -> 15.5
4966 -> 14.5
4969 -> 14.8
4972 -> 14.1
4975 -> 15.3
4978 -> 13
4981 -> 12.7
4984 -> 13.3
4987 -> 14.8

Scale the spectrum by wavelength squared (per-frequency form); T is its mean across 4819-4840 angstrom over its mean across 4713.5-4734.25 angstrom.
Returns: 1.05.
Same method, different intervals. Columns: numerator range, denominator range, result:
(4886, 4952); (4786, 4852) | 1.03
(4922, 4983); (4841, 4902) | 1.09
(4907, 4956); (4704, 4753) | 1.07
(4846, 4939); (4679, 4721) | 1.04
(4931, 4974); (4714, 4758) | 1.10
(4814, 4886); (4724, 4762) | 1.00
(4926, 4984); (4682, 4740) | 1.12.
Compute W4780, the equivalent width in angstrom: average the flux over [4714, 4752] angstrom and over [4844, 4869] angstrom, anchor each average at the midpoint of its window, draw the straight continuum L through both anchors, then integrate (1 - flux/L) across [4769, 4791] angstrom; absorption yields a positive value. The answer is 0.6 angstrom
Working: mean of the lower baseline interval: 14.6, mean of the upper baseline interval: 13.8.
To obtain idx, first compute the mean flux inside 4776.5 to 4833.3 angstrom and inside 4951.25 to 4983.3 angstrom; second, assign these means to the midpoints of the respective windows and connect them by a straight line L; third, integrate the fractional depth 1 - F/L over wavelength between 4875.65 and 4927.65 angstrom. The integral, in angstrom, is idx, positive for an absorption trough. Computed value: 2.3 angstrom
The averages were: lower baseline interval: 14.2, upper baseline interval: 14.3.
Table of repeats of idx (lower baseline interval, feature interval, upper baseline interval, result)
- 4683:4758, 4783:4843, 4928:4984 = 1.0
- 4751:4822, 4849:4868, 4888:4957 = 0.7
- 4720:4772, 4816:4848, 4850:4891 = -0.9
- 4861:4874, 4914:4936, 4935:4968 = 1.1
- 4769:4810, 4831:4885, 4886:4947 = 1.0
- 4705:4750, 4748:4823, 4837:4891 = -0.5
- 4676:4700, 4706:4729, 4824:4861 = -0.4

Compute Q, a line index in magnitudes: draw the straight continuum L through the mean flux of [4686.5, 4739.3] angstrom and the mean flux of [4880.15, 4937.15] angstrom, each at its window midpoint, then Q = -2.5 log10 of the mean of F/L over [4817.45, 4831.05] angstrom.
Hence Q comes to -0.02 mag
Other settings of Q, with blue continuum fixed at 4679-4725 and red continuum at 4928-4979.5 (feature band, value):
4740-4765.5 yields -0.02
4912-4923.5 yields 0.15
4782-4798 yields 0.03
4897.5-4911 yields 0.04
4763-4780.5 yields 0.05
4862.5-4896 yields 0.07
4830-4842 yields 0.03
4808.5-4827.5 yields 0.00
